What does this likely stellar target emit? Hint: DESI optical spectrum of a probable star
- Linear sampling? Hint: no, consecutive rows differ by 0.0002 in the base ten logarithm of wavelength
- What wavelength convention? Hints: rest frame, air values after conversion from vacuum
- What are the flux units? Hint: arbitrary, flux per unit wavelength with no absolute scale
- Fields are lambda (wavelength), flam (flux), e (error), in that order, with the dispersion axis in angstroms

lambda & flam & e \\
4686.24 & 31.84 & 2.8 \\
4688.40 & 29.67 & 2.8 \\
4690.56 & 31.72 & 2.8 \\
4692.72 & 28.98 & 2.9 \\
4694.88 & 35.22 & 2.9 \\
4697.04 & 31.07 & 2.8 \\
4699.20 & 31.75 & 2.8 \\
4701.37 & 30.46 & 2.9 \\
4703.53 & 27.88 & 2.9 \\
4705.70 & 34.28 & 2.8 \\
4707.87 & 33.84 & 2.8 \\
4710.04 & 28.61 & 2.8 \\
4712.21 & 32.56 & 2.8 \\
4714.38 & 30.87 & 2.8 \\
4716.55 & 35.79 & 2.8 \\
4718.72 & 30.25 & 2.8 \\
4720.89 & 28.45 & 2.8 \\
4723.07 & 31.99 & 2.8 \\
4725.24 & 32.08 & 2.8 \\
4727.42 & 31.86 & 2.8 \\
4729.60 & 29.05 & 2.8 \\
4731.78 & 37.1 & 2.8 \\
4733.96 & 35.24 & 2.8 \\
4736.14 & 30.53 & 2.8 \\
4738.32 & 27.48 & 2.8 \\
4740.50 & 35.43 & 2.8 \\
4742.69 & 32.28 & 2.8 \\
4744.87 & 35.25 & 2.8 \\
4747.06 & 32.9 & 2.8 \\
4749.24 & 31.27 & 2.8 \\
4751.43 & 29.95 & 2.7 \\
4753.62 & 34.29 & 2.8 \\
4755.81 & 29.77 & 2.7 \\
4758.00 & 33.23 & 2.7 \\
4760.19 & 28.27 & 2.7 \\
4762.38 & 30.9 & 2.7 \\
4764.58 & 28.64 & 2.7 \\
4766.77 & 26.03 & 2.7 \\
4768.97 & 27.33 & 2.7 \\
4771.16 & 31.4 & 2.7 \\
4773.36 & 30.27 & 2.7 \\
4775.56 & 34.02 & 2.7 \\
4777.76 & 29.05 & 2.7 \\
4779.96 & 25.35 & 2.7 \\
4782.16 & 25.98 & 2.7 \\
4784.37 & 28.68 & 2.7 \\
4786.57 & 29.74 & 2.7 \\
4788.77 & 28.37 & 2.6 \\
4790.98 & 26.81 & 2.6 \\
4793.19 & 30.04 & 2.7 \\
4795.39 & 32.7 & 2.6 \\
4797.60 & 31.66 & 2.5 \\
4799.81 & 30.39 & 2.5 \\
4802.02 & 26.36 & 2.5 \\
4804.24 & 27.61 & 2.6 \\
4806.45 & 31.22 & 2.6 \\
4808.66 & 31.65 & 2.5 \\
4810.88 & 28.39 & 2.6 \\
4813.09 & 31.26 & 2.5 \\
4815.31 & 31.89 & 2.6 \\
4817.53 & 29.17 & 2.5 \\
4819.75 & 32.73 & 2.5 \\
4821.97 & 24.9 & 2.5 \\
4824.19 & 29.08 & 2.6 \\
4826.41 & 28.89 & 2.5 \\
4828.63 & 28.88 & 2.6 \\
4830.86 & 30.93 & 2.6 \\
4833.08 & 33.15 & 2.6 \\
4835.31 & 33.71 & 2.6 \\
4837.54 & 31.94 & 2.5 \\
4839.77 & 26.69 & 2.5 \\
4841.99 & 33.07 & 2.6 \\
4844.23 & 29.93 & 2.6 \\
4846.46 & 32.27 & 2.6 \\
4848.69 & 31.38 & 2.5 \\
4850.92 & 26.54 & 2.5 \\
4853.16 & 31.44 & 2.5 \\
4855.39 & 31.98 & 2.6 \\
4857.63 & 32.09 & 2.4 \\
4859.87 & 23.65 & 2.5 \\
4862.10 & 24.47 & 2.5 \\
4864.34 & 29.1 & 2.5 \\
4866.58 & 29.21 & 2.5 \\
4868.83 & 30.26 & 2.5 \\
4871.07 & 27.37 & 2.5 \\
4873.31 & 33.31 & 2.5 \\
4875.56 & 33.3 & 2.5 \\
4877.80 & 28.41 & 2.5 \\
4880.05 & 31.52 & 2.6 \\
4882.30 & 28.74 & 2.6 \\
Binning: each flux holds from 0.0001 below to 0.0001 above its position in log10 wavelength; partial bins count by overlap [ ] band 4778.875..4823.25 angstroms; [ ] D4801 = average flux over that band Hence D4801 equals 29.2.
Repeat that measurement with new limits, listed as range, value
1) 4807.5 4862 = 30.1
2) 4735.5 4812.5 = 30.1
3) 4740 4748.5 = 33.8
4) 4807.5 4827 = 29.8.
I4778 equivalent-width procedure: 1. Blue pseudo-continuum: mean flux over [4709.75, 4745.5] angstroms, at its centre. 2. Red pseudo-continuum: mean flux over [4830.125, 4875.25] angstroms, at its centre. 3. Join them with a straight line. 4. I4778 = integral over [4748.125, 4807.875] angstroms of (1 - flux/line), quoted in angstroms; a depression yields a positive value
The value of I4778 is 3.2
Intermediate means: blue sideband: 32.1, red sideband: 30.2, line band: 29.6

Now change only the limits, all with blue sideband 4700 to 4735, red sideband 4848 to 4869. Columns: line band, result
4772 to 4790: 0.9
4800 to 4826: 0.3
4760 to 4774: 0.8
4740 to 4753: -0.6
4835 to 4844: -0.5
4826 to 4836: -0.6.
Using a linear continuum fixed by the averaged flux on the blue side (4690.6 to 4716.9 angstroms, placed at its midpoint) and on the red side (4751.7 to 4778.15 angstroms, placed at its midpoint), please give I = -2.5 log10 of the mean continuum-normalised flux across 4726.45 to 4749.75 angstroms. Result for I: -0.059 mag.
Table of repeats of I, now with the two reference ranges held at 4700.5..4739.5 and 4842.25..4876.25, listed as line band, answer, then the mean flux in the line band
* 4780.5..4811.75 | 0.05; 29.2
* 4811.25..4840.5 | 0.00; 30.2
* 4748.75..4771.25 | 0.04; 30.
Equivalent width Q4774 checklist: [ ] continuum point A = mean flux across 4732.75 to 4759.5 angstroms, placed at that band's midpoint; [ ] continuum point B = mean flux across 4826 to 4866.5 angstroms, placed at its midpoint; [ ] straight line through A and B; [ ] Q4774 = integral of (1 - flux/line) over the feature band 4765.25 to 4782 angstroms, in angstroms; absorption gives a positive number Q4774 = 1.5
